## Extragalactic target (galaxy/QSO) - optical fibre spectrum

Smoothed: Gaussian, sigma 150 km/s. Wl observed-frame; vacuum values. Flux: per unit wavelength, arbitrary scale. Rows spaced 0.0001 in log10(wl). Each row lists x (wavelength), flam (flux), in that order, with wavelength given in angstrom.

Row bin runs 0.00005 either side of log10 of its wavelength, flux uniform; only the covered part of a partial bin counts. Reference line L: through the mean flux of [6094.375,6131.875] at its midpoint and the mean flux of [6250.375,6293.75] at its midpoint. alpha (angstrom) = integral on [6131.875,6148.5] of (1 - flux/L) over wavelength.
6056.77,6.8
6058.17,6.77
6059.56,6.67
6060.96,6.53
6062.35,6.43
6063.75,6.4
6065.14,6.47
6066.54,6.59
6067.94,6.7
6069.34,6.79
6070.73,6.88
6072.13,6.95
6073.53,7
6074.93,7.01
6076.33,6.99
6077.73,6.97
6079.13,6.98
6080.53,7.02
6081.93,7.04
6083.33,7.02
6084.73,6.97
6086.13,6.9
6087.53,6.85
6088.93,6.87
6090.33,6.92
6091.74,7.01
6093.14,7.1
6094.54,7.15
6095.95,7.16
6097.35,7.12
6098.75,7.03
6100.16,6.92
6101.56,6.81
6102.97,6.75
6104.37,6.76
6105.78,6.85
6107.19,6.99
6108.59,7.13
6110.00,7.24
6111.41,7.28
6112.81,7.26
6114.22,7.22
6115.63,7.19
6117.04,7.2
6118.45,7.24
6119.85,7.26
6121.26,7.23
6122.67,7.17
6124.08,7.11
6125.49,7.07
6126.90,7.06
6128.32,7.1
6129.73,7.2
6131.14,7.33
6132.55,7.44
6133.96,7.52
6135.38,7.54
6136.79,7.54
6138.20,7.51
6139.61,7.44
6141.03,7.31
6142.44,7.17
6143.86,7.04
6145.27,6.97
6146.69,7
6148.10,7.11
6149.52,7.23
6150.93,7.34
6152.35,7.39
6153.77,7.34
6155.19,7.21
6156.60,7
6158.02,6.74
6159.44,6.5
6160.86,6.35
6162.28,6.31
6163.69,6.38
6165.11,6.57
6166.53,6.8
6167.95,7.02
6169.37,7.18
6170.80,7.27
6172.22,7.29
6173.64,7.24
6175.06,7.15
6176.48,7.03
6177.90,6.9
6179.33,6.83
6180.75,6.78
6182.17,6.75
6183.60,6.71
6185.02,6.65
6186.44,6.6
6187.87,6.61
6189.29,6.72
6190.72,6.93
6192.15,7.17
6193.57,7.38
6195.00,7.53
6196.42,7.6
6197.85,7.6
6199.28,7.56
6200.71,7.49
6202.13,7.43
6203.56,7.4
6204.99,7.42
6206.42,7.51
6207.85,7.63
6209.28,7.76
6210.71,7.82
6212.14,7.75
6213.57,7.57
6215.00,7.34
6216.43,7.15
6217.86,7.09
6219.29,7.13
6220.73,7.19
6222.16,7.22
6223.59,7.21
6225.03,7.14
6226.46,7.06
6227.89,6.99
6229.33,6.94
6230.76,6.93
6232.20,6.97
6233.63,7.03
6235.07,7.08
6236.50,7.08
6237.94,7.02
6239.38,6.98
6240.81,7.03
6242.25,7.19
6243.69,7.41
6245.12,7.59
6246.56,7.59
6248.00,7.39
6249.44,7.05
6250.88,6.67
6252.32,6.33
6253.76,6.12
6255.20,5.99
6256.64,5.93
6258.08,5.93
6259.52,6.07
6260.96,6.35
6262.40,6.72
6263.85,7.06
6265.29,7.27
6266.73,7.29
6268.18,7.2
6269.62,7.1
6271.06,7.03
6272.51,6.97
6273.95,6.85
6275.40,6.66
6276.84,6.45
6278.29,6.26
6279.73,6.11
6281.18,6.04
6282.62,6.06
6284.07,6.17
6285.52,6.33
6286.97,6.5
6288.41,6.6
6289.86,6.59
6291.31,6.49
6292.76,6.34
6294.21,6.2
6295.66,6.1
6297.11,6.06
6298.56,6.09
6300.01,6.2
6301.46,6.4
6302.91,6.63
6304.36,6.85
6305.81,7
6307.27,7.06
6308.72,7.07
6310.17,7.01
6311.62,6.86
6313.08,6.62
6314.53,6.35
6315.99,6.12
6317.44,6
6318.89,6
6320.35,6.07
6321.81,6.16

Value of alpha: -0.7 angstrom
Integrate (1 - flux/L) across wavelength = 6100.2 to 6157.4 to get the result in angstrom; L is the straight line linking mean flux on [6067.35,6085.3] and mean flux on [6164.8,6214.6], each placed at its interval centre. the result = -0.99 angstrom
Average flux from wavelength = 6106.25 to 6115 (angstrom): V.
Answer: 7.18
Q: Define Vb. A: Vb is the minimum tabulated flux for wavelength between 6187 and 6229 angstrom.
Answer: 6.61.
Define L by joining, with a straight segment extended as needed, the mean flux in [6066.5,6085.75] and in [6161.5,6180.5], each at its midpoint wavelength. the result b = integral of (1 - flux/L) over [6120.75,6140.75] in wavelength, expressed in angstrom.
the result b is -1.1 angstrom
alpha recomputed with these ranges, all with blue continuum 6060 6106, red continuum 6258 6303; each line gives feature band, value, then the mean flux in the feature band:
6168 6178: -0.7 angstrom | 7.16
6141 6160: -1.0 angstrom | 7.09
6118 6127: -0.5 angstrom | 7.17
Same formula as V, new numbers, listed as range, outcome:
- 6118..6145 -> 7.28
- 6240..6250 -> 7.33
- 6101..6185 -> 7.07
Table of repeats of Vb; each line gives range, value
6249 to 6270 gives 5.93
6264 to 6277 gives 6.45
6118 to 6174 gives 6.31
